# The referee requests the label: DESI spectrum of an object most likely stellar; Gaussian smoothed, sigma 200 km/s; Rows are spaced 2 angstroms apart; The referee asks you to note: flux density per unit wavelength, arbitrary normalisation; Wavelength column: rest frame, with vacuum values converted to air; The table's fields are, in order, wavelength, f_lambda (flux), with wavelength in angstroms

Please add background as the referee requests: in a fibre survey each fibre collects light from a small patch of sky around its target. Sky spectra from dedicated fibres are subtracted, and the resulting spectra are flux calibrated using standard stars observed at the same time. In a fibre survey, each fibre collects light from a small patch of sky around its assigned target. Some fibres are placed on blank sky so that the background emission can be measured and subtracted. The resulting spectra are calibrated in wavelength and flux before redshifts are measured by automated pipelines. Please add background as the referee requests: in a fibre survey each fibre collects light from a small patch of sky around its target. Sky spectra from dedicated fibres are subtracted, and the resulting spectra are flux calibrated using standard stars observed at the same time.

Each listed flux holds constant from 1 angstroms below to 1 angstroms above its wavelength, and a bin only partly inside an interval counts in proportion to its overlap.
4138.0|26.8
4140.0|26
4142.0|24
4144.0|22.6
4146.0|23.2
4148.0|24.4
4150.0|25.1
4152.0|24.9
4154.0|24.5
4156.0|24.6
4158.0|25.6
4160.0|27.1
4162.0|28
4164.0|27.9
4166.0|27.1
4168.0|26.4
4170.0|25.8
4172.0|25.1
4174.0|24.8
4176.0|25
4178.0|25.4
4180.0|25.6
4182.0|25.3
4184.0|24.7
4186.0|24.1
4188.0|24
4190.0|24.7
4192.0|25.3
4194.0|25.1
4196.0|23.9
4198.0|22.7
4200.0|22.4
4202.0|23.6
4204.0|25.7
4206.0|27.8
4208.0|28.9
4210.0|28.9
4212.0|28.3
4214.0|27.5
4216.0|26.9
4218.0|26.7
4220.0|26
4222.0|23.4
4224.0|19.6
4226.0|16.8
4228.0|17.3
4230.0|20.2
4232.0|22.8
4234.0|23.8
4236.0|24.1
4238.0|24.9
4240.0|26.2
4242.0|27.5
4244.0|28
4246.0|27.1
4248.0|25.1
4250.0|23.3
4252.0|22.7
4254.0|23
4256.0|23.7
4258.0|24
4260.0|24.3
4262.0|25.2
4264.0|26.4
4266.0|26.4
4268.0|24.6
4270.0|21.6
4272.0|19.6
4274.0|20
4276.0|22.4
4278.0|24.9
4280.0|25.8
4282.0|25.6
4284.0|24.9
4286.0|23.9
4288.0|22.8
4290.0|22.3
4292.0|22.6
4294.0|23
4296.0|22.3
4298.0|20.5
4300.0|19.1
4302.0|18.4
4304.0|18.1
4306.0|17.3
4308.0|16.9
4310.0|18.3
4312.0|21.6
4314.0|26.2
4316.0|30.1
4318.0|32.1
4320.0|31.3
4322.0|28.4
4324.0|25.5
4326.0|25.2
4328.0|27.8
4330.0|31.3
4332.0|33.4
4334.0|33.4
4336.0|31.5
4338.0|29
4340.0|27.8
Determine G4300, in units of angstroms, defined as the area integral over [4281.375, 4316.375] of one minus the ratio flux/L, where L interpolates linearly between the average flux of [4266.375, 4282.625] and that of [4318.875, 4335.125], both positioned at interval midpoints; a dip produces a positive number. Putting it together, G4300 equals 5.8 angstroms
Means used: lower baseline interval 23.1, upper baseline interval 29.6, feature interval 21.7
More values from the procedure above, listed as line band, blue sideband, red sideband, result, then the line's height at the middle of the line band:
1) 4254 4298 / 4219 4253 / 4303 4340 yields 2.37 angstroms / 24.9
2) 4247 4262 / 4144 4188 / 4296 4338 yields 0.90 angstroms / 25.3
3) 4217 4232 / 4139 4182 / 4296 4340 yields 2.30 angstroms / 25.4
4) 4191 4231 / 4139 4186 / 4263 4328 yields 0.49 angstroms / 24.6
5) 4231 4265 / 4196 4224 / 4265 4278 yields -1.46 angstroms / 23.8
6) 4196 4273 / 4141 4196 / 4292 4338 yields 2.31 angstroms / 25.1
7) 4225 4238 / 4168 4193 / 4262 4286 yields 1.74 angstroms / 24.4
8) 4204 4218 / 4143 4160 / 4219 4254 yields -2.37 angstroms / 23.8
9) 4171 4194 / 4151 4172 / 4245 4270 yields 0.77 angstroms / 25.8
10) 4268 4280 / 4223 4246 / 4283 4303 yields 0.02 angstroms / 22.3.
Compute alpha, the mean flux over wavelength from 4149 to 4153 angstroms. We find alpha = 25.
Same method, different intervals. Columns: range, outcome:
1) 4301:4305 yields 18.2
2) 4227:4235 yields 21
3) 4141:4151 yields 23.9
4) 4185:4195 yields 24.6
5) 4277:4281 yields 25.4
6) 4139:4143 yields 25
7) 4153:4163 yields 26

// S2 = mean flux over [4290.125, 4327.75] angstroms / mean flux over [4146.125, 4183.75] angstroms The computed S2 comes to 0.91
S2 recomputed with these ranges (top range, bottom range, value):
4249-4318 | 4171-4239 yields 0.93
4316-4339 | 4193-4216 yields 1.15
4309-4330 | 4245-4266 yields 1.09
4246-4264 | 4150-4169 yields 0.93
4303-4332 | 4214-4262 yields 1.06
